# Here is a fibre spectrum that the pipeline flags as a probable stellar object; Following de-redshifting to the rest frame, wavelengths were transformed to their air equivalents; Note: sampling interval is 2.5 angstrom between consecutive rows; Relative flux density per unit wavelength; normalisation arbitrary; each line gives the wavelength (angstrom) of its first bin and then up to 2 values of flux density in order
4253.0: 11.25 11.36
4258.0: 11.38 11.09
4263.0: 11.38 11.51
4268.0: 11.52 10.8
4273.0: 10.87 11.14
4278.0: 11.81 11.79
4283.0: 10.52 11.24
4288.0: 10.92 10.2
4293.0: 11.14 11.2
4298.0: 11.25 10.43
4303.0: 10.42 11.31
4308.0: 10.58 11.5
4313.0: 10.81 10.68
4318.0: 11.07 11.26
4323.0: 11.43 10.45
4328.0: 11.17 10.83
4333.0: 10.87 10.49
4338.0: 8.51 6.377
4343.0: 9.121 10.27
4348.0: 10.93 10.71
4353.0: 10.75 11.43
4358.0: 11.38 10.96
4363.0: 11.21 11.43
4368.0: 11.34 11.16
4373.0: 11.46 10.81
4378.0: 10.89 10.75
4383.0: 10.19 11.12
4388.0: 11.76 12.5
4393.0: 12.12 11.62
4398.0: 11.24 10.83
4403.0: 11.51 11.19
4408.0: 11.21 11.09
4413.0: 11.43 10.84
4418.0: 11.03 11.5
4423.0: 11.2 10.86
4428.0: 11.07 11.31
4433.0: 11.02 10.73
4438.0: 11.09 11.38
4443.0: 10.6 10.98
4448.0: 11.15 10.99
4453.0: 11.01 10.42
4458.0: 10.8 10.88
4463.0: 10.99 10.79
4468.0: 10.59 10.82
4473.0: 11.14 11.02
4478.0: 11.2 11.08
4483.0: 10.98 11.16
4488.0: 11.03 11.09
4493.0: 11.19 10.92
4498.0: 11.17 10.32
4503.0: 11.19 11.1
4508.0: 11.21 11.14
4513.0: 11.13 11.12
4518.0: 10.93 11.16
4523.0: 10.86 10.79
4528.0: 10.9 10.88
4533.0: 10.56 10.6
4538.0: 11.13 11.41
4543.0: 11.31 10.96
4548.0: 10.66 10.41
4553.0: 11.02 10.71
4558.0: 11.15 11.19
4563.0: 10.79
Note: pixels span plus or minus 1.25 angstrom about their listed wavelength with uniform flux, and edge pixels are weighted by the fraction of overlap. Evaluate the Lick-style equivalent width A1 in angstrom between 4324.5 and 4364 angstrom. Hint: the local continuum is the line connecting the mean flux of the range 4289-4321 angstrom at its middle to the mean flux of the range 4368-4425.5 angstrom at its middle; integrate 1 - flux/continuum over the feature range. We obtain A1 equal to 2.6 angstrom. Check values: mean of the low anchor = 10.9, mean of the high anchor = 11.2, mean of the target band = 10.3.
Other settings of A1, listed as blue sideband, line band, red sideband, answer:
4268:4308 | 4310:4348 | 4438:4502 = 2.3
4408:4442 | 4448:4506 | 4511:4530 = 0.5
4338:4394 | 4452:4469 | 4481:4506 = 0.3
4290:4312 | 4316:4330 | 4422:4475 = -0.2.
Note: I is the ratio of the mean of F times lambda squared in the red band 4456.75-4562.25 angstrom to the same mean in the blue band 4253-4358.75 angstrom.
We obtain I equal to 1.1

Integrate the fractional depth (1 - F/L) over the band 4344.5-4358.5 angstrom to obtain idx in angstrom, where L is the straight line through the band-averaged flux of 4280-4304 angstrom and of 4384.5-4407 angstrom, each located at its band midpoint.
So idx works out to 0.46 angstrom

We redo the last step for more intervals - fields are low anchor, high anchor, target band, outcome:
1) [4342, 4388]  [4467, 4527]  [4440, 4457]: 0.11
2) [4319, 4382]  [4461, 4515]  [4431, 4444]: -0.14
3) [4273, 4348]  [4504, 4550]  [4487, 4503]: -0.05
